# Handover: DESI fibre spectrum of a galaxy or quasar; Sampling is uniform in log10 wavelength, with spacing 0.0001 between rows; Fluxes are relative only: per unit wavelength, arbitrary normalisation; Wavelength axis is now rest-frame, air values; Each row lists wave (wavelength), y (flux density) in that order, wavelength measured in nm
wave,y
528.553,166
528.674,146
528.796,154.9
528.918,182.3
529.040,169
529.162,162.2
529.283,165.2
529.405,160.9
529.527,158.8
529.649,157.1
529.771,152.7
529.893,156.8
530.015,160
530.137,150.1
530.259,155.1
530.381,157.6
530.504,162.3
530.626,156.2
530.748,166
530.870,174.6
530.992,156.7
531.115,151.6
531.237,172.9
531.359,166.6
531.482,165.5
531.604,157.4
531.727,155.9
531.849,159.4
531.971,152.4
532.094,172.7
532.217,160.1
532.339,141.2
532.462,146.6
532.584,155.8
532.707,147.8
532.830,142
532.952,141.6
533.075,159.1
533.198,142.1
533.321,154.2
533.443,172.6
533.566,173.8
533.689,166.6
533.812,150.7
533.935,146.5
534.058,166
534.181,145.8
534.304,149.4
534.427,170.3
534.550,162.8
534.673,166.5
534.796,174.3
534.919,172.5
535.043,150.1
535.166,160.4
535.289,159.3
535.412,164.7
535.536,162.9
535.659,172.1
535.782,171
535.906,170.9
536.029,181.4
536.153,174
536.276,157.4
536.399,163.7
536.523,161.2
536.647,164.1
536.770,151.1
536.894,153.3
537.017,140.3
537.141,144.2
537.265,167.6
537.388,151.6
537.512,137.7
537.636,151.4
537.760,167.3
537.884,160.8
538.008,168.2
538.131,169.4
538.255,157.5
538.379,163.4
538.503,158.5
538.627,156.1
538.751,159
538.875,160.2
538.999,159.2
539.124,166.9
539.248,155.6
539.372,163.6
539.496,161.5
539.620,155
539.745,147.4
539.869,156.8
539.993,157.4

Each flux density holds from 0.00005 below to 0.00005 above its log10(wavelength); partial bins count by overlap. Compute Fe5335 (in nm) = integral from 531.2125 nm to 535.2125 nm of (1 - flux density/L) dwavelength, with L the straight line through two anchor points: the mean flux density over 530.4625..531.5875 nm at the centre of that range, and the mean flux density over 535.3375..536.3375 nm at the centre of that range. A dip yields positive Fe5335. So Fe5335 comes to 0.19 nm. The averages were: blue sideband 163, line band 158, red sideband 169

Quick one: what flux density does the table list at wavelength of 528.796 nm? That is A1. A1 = 154.9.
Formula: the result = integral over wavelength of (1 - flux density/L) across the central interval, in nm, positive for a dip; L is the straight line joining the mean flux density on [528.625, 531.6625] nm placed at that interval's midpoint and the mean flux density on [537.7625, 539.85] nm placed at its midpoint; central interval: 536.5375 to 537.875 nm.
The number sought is 0.06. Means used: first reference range 161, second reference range 160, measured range 153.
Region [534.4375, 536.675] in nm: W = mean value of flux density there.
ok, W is 166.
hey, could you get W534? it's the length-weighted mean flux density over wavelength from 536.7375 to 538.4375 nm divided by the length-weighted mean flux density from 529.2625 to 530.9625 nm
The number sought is 1.0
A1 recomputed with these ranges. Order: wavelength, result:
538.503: 158.5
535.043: 150.1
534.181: 145.8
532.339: 141.2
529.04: 169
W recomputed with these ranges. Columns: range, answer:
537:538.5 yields 157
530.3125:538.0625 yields 159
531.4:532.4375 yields 158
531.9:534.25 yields 155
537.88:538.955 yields 162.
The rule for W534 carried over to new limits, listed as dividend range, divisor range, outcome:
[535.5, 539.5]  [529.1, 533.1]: 1.02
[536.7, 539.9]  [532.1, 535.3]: 1.00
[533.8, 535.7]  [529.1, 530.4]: 1.02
